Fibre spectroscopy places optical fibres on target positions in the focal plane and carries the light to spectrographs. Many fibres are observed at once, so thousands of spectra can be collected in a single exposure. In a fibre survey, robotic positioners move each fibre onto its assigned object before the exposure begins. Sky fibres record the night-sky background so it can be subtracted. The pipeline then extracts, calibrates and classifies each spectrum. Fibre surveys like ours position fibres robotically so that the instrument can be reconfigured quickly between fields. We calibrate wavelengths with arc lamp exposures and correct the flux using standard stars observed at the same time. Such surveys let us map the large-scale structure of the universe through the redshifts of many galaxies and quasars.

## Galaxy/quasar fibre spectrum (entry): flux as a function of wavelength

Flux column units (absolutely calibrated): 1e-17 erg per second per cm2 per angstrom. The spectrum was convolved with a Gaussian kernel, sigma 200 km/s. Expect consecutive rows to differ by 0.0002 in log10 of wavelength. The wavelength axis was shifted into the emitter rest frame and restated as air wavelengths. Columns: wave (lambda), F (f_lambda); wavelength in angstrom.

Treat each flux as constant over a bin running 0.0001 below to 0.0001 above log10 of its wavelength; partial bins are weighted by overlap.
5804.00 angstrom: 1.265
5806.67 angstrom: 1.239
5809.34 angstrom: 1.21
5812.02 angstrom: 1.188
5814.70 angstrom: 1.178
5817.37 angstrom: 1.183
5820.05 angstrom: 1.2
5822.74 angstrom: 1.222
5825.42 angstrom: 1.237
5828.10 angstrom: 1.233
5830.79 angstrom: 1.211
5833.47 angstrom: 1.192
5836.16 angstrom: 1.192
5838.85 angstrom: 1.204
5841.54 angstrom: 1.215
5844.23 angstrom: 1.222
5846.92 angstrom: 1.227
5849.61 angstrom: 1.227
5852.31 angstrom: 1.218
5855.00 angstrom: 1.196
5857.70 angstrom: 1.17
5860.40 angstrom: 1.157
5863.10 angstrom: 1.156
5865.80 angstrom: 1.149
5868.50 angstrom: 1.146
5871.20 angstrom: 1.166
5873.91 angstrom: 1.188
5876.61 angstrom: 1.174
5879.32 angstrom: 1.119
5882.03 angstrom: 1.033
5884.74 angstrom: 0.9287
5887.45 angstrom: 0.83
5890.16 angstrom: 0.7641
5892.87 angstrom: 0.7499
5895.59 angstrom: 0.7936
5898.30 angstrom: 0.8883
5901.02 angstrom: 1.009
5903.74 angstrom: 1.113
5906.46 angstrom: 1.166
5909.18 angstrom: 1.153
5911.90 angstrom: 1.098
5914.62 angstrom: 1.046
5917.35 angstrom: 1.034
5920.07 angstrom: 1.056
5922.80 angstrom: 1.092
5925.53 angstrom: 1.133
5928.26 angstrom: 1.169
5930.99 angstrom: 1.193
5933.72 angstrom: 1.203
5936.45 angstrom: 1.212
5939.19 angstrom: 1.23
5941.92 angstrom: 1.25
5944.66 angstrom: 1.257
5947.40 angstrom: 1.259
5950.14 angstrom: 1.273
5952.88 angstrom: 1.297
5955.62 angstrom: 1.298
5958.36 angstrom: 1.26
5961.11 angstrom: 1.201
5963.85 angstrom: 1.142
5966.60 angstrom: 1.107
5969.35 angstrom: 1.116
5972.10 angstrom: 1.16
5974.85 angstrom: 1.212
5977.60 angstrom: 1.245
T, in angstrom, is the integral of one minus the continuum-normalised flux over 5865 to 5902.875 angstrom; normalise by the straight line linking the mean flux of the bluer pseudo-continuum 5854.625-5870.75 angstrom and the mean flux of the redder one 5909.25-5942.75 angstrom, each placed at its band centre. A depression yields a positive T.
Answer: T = 5.2 angstrom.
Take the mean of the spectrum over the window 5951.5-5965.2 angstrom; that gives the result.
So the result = 1.24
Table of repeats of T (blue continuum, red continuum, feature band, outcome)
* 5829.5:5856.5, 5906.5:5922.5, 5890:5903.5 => 3.0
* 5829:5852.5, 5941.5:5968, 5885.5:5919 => 6.9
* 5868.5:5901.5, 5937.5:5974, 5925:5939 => -0.6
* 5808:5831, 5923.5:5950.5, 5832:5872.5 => 0.6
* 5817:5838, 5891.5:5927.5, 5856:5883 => -0.8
